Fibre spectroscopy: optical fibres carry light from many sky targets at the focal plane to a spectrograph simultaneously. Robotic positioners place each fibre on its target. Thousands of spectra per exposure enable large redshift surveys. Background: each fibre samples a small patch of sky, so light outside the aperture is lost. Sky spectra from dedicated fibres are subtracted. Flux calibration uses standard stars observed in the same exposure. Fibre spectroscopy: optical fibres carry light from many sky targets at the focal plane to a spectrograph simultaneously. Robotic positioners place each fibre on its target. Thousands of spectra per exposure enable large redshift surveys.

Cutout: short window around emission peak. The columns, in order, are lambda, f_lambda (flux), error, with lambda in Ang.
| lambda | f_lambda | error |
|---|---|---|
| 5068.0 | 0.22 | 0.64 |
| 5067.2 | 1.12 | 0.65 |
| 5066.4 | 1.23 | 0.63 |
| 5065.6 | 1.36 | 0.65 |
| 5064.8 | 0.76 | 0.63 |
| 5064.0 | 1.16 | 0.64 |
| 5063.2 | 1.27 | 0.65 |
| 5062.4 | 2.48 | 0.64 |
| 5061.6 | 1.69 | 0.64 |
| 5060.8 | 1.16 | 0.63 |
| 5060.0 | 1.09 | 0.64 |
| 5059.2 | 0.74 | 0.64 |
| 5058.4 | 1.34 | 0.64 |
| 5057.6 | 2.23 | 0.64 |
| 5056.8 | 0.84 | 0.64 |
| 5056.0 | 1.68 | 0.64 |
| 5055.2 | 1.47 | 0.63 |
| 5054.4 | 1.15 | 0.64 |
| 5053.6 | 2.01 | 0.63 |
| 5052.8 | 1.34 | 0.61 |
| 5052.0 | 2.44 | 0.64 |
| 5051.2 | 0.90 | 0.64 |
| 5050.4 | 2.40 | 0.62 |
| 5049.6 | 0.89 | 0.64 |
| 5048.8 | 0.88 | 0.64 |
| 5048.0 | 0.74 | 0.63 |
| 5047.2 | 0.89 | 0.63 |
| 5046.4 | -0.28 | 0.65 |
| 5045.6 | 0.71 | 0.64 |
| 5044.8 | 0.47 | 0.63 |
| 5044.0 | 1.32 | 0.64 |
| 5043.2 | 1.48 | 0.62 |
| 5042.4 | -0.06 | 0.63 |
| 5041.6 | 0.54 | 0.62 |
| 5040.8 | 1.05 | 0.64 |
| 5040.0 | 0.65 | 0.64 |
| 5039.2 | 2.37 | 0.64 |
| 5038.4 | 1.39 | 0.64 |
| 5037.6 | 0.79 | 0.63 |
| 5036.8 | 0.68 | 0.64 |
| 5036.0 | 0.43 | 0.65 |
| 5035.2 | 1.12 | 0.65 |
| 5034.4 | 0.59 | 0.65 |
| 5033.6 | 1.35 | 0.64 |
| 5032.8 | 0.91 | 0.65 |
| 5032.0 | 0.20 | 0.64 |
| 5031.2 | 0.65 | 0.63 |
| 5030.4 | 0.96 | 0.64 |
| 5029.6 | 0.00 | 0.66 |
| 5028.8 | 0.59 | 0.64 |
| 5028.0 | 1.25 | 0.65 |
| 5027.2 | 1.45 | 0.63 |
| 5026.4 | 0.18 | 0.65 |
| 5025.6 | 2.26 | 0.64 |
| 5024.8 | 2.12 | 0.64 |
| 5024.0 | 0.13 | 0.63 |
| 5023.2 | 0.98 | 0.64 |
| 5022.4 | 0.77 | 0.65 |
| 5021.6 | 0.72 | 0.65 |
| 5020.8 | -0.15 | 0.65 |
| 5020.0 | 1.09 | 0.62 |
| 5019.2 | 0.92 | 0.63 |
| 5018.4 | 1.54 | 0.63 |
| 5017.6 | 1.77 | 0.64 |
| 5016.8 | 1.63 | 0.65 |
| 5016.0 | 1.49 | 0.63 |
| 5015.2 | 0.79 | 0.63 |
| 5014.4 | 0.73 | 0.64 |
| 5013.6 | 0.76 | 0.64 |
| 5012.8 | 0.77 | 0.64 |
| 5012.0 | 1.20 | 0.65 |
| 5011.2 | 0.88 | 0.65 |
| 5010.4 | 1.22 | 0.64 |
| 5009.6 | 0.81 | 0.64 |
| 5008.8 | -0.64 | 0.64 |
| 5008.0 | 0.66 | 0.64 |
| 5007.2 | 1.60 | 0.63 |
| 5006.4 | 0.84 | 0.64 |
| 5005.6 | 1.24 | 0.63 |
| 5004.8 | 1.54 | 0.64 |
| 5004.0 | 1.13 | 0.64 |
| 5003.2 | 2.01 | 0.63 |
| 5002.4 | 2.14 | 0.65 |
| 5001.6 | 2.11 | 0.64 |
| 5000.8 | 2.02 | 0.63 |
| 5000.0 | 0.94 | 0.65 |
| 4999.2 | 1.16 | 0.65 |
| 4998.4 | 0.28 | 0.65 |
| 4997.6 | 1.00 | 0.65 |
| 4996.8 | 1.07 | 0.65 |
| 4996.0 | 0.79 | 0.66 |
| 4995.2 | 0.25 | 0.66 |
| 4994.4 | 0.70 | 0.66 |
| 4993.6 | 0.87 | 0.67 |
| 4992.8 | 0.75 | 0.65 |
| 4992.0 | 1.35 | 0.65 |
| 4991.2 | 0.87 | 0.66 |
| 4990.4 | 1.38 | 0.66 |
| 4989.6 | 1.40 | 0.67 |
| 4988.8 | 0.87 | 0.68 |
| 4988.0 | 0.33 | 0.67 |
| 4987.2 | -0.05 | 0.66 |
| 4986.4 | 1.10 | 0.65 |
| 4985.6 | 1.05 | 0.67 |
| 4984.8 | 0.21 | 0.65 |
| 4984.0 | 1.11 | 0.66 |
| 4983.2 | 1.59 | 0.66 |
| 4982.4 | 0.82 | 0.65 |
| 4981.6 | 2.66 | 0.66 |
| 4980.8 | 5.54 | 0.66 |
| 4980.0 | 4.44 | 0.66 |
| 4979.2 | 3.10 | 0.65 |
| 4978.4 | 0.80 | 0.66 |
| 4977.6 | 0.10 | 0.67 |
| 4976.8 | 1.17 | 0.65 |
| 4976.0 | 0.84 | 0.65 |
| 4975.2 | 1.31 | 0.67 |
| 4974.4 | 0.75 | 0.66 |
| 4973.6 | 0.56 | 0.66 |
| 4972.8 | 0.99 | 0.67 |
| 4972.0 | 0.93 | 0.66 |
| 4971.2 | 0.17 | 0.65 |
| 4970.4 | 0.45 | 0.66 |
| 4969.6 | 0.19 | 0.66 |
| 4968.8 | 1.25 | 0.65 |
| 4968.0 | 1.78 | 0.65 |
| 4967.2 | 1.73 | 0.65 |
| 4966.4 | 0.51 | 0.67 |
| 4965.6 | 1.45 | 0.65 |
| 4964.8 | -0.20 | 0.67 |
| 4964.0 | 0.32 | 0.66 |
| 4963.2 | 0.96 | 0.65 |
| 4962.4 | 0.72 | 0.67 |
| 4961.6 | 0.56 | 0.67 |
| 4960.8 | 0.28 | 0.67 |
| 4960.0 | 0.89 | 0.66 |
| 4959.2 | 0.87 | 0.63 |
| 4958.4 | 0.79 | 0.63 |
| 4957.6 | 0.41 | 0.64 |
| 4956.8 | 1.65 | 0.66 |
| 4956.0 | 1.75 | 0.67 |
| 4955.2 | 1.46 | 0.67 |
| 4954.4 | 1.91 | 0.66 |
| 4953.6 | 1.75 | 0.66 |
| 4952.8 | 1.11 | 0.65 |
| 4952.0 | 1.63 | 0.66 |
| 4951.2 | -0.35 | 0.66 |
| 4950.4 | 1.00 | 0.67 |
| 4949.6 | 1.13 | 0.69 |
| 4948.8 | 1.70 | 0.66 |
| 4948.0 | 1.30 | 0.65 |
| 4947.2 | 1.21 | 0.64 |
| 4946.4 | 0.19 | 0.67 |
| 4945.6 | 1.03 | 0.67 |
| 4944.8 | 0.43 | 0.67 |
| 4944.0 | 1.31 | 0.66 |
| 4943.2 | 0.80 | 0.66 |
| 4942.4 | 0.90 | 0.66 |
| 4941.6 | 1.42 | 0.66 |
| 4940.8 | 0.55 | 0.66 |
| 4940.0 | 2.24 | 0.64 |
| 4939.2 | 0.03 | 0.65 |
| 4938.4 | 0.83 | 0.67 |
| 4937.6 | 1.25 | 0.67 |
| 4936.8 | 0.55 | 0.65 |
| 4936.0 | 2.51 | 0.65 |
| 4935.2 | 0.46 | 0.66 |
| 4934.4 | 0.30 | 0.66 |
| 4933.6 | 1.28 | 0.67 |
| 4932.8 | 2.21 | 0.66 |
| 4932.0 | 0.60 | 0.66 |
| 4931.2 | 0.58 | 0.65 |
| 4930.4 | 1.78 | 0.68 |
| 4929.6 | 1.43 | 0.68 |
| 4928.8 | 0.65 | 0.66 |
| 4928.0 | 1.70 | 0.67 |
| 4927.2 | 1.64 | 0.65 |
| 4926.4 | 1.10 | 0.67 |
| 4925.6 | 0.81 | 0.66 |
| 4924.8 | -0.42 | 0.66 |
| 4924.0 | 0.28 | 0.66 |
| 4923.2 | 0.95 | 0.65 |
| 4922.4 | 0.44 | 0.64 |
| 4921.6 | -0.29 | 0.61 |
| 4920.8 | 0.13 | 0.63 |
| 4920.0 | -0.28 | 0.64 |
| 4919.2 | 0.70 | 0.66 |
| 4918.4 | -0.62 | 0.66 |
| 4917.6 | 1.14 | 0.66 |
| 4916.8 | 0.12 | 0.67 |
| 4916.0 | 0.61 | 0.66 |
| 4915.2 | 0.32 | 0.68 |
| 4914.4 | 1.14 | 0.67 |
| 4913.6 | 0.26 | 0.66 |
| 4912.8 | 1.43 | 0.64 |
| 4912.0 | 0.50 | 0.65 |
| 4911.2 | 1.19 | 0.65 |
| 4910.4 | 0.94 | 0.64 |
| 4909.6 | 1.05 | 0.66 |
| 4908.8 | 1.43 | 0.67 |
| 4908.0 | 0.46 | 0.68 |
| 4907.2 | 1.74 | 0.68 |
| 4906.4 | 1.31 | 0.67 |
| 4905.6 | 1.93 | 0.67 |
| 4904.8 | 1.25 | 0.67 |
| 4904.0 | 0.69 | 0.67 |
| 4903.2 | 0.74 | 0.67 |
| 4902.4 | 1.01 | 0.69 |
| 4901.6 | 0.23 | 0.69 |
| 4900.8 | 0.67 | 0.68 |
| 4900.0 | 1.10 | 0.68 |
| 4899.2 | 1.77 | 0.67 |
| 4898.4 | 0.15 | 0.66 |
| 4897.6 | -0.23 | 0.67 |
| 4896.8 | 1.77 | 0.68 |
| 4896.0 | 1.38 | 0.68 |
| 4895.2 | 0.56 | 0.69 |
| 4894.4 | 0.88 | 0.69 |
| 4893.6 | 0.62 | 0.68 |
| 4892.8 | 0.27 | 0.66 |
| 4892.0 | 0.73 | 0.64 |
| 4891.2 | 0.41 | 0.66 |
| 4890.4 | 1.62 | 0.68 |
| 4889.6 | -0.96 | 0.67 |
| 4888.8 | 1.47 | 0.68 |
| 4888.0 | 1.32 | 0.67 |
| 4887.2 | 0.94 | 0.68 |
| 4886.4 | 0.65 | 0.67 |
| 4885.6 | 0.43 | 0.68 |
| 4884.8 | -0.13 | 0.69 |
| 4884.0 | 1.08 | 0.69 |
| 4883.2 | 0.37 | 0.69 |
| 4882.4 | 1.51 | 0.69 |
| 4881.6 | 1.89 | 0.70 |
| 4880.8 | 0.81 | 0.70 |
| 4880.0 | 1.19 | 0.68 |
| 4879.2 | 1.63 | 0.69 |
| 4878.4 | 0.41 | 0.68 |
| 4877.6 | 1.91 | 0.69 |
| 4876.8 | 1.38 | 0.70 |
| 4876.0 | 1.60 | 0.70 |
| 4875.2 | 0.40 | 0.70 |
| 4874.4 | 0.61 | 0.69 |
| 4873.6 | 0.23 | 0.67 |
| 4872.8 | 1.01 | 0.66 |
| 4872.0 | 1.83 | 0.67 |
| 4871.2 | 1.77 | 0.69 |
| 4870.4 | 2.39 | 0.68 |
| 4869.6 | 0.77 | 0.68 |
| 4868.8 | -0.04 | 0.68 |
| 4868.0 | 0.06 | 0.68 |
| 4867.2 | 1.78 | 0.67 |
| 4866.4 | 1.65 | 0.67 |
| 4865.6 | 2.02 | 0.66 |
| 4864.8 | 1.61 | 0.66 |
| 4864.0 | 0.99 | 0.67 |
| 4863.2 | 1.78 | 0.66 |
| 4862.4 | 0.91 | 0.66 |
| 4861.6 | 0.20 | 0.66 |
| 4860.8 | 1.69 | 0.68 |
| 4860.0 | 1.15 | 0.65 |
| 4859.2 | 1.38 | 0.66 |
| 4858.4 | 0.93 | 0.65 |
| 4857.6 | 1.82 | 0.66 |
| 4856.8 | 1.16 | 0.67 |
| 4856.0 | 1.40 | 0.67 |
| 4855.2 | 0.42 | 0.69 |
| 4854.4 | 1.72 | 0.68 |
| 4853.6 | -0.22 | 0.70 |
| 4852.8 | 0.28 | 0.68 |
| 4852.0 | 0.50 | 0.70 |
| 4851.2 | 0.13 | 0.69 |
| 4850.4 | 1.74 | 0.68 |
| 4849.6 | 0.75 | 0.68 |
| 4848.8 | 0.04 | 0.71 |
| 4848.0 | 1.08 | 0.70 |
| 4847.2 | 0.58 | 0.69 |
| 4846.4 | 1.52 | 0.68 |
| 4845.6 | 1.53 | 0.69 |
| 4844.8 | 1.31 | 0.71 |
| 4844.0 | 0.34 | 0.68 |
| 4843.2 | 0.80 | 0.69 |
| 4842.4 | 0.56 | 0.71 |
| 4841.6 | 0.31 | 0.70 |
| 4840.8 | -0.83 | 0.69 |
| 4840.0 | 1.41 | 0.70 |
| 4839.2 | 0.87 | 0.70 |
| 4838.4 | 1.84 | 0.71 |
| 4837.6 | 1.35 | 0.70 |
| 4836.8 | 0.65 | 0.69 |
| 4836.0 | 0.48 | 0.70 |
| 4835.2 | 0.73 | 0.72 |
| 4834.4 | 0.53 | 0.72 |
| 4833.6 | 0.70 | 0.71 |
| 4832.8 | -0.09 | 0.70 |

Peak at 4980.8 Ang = H-gamma 4340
